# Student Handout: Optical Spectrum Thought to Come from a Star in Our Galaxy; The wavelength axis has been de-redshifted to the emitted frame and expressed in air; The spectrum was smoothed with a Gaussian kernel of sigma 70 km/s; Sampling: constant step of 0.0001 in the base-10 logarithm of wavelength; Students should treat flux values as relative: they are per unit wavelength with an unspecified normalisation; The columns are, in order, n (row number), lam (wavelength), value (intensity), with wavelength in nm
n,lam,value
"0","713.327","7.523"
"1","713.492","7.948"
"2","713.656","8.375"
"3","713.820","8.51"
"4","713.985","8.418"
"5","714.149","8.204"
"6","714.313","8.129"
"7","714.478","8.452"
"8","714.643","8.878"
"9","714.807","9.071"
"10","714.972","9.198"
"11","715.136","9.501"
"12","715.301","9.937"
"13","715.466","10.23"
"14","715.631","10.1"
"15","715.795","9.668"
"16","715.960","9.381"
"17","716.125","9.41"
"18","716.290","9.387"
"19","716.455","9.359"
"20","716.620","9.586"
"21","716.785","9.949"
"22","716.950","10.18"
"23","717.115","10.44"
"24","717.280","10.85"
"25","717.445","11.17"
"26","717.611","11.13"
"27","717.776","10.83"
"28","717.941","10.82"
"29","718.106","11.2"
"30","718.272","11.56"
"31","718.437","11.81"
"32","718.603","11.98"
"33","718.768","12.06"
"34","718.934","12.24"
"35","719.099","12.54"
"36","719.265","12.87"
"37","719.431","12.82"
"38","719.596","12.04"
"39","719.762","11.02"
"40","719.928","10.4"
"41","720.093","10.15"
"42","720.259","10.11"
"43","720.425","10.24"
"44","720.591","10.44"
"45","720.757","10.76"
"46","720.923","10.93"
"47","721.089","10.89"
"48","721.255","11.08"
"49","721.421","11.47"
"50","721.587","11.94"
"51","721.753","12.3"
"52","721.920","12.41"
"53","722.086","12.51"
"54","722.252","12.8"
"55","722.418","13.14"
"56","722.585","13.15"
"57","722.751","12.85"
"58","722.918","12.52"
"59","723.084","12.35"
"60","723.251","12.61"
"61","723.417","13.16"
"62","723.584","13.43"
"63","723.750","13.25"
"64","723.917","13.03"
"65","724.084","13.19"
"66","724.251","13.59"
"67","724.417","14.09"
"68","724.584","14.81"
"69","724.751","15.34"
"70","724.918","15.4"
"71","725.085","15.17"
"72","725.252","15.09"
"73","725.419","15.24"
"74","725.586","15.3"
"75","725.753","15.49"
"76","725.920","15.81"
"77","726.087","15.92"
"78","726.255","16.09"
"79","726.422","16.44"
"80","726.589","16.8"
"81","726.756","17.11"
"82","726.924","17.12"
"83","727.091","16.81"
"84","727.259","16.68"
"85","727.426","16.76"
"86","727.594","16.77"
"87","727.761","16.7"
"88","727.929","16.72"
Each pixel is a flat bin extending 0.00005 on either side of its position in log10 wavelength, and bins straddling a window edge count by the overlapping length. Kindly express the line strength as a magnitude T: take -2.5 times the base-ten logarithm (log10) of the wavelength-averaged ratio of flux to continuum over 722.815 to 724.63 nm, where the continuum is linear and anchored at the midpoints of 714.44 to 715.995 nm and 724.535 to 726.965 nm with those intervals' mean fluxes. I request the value 0.105 mag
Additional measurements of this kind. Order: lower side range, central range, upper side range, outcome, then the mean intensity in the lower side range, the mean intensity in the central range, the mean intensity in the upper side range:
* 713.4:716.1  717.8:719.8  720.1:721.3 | -0.18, 9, 11.9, 10.6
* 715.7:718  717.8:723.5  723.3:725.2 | 0.03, 10.2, 11.8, 14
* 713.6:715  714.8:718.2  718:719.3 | 0.02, 8.56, 10.1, 12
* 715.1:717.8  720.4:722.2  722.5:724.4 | 0.07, 10.1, 11.4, 13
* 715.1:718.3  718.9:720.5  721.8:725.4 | 0.02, 10.2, 11.4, 13.5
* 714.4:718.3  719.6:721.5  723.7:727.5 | 0.16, 9.99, 10.7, 15.4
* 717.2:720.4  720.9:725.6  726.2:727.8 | 0.09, 11.4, 13.2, 16.7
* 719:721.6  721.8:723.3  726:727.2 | 0.04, 11.2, 12.7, 16.6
